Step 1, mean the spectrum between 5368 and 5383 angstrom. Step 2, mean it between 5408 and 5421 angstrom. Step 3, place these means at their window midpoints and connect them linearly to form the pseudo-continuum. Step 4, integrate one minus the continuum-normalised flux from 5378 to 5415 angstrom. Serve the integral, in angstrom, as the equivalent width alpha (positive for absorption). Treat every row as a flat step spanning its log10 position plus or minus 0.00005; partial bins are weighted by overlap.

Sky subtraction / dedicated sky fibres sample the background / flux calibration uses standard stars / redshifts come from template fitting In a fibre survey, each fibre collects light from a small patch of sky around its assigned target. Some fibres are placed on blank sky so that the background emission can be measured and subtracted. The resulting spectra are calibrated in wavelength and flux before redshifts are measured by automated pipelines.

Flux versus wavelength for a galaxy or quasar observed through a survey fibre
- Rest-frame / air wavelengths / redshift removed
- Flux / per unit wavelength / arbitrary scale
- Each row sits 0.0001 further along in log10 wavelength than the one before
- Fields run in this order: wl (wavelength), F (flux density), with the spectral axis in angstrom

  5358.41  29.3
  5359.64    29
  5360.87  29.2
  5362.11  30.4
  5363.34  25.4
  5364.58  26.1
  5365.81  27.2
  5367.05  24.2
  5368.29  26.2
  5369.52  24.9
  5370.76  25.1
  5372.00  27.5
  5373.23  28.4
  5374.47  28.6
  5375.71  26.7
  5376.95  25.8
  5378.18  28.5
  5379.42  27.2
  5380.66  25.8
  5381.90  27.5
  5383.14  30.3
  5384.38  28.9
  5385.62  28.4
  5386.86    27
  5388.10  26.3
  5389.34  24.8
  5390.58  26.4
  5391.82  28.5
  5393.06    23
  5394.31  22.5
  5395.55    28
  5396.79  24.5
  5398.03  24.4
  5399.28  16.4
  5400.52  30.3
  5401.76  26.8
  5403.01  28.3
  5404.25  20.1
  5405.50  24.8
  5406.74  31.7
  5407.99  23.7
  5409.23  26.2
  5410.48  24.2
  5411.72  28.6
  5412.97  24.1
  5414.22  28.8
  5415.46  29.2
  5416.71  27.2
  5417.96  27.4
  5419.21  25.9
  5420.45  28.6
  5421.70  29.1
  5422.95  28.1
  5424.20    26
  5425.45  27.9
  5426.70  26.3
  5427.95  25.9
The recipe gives 1.0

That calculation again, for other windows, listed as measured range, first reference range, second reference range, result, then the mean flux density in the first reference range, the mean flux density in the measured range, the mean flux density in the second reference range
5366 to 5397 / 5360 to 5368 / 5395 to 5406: -0.76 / 27.1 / 26.6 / 24.8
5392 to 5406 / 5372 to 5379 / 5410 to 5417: 1.38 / 27.6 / 24.6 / 27.1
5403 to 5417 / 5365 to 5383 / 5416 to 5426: 0.53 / 26.8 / 26.3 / 27.5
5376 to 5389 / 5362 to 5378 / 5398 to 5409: -0.70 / 26.6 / 27.5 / 25.2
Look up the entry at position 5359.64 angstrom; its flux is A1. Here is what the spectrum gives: 29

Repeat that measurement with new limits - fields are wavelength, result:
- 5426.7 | 26.3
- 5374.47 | 28.6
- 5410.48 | 24.2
